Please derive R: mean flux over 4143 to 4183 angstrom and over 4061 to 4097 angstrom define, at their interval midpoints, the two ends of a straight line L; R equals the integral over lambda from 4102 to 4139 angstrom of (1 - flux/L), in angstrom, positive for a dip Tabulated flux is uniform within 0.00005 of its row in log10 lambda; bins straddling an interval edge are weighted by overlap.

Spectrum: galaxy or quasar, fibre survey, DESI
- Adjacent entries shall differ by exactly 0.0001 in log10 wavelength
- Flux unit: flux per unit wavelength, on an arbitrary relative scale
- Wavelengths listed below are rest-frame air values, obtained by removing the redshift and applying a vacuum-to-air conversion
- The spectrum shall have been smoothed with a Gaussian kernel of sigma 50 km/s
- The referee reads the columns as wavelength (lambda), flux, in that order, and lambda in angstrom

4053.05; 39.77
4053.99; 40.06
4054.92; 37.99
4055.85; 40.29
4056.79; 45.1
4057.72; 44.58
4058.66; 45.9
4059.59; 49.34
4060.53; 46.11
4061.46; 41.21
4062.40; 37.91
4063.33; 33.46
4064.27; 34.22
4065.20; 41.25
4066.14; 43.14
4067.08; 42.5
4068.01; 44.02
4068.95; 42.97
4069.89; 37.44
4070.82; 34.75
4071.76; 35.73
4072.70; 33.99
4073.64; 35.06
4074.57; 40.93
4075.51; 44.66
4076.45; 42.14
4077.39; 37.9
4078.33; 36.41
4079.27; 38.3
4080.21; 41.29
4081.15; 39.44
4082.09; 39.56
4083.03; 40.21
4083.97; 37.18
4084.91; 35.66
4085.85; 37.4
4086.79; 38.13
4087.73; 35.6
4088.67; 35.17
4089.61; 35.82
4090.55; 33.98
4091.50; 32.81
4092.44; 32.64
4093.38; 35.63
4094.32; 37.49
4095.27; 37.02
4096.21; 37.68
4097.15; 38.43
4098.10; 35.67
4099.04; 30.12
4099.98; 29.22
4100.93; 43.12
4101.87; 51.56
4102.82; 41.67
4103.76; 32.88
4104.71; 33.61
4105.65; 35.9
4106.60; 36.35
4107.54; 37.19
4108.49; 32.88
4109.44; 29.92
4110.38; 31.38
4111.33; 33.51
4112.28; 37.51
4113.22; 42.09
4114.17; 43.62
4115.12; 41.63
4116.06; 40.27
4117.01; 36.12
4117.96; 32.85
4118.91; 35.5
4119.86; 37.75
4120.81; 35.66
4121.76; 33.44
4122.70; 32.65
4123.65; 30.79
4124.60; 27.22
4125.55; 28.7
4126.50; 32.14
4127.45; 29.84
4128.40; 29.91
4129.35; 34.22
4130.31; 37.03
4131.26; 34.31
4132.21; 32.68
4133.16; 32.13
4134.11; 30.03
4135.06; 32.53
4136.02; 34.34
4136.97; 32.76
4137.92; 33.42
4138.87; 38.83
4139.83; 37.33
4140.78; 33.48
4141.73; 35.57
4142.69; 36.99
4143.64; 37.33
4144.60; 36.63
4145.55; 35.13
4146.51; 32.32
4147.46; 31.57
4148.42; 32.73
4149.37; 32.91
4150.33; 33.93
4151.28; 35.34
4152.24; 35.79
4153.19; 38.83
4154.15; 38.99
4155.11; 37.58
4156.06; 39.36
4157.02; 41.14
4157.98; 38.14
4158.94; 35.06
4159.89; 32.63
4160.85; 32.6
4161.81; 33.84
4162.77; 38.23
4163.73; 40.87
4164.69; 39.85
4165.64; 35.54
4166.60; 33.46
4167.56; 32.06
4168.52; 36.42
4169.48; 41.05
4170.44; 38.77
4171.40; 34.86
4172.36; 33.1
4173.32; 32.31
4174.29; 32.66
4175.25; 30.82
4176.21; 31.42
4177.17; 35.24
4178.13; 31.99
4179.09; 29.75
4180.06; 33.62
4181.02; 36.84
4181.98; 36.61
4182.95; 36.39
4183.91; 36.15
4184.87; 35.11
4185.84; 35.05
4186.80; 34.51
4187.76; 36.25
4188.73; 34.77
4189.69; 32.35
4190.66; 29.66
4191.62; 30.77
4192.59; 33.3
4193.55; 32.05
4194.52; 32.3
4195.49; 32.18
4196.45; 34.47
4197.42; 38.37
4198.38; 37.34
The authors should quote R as 2.1 angstrom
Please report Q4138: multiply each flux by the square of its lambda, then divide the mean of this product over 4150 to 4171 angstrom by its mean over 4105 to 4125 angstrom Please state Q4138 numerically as 1.06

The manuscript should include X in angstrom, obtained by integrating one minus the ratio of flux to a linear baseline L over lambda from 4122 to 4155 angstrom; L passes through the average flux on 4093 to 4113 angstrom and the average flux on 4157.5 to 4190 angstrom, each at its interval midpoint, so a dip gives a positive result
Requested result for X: 1.6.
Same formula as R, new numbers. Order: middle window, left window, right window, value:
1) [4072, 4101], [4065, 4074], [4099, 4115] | 0.86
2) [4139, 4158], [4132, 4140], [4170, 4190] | -1.25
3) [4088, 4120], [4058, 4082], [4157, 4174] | 1.77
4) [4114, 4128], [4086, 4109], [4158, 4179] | 0.59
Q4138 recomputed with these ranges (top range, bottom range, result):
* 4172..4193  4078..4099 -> 0.96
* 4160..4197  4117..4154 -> 1.04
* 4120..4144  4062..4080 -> 0.89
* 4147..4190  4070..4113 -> 1.00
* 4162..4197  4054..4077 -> 0.90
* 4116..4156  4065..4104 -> 0.92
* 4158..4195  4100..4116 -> 0.95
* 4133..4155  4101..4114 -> 0.96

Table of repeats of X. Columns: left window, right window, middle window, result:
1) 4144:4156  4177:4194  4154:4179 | -0.6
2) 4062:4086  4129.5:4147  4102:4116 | -0.2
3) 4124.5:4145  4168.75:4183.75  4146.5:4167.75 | -1.2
